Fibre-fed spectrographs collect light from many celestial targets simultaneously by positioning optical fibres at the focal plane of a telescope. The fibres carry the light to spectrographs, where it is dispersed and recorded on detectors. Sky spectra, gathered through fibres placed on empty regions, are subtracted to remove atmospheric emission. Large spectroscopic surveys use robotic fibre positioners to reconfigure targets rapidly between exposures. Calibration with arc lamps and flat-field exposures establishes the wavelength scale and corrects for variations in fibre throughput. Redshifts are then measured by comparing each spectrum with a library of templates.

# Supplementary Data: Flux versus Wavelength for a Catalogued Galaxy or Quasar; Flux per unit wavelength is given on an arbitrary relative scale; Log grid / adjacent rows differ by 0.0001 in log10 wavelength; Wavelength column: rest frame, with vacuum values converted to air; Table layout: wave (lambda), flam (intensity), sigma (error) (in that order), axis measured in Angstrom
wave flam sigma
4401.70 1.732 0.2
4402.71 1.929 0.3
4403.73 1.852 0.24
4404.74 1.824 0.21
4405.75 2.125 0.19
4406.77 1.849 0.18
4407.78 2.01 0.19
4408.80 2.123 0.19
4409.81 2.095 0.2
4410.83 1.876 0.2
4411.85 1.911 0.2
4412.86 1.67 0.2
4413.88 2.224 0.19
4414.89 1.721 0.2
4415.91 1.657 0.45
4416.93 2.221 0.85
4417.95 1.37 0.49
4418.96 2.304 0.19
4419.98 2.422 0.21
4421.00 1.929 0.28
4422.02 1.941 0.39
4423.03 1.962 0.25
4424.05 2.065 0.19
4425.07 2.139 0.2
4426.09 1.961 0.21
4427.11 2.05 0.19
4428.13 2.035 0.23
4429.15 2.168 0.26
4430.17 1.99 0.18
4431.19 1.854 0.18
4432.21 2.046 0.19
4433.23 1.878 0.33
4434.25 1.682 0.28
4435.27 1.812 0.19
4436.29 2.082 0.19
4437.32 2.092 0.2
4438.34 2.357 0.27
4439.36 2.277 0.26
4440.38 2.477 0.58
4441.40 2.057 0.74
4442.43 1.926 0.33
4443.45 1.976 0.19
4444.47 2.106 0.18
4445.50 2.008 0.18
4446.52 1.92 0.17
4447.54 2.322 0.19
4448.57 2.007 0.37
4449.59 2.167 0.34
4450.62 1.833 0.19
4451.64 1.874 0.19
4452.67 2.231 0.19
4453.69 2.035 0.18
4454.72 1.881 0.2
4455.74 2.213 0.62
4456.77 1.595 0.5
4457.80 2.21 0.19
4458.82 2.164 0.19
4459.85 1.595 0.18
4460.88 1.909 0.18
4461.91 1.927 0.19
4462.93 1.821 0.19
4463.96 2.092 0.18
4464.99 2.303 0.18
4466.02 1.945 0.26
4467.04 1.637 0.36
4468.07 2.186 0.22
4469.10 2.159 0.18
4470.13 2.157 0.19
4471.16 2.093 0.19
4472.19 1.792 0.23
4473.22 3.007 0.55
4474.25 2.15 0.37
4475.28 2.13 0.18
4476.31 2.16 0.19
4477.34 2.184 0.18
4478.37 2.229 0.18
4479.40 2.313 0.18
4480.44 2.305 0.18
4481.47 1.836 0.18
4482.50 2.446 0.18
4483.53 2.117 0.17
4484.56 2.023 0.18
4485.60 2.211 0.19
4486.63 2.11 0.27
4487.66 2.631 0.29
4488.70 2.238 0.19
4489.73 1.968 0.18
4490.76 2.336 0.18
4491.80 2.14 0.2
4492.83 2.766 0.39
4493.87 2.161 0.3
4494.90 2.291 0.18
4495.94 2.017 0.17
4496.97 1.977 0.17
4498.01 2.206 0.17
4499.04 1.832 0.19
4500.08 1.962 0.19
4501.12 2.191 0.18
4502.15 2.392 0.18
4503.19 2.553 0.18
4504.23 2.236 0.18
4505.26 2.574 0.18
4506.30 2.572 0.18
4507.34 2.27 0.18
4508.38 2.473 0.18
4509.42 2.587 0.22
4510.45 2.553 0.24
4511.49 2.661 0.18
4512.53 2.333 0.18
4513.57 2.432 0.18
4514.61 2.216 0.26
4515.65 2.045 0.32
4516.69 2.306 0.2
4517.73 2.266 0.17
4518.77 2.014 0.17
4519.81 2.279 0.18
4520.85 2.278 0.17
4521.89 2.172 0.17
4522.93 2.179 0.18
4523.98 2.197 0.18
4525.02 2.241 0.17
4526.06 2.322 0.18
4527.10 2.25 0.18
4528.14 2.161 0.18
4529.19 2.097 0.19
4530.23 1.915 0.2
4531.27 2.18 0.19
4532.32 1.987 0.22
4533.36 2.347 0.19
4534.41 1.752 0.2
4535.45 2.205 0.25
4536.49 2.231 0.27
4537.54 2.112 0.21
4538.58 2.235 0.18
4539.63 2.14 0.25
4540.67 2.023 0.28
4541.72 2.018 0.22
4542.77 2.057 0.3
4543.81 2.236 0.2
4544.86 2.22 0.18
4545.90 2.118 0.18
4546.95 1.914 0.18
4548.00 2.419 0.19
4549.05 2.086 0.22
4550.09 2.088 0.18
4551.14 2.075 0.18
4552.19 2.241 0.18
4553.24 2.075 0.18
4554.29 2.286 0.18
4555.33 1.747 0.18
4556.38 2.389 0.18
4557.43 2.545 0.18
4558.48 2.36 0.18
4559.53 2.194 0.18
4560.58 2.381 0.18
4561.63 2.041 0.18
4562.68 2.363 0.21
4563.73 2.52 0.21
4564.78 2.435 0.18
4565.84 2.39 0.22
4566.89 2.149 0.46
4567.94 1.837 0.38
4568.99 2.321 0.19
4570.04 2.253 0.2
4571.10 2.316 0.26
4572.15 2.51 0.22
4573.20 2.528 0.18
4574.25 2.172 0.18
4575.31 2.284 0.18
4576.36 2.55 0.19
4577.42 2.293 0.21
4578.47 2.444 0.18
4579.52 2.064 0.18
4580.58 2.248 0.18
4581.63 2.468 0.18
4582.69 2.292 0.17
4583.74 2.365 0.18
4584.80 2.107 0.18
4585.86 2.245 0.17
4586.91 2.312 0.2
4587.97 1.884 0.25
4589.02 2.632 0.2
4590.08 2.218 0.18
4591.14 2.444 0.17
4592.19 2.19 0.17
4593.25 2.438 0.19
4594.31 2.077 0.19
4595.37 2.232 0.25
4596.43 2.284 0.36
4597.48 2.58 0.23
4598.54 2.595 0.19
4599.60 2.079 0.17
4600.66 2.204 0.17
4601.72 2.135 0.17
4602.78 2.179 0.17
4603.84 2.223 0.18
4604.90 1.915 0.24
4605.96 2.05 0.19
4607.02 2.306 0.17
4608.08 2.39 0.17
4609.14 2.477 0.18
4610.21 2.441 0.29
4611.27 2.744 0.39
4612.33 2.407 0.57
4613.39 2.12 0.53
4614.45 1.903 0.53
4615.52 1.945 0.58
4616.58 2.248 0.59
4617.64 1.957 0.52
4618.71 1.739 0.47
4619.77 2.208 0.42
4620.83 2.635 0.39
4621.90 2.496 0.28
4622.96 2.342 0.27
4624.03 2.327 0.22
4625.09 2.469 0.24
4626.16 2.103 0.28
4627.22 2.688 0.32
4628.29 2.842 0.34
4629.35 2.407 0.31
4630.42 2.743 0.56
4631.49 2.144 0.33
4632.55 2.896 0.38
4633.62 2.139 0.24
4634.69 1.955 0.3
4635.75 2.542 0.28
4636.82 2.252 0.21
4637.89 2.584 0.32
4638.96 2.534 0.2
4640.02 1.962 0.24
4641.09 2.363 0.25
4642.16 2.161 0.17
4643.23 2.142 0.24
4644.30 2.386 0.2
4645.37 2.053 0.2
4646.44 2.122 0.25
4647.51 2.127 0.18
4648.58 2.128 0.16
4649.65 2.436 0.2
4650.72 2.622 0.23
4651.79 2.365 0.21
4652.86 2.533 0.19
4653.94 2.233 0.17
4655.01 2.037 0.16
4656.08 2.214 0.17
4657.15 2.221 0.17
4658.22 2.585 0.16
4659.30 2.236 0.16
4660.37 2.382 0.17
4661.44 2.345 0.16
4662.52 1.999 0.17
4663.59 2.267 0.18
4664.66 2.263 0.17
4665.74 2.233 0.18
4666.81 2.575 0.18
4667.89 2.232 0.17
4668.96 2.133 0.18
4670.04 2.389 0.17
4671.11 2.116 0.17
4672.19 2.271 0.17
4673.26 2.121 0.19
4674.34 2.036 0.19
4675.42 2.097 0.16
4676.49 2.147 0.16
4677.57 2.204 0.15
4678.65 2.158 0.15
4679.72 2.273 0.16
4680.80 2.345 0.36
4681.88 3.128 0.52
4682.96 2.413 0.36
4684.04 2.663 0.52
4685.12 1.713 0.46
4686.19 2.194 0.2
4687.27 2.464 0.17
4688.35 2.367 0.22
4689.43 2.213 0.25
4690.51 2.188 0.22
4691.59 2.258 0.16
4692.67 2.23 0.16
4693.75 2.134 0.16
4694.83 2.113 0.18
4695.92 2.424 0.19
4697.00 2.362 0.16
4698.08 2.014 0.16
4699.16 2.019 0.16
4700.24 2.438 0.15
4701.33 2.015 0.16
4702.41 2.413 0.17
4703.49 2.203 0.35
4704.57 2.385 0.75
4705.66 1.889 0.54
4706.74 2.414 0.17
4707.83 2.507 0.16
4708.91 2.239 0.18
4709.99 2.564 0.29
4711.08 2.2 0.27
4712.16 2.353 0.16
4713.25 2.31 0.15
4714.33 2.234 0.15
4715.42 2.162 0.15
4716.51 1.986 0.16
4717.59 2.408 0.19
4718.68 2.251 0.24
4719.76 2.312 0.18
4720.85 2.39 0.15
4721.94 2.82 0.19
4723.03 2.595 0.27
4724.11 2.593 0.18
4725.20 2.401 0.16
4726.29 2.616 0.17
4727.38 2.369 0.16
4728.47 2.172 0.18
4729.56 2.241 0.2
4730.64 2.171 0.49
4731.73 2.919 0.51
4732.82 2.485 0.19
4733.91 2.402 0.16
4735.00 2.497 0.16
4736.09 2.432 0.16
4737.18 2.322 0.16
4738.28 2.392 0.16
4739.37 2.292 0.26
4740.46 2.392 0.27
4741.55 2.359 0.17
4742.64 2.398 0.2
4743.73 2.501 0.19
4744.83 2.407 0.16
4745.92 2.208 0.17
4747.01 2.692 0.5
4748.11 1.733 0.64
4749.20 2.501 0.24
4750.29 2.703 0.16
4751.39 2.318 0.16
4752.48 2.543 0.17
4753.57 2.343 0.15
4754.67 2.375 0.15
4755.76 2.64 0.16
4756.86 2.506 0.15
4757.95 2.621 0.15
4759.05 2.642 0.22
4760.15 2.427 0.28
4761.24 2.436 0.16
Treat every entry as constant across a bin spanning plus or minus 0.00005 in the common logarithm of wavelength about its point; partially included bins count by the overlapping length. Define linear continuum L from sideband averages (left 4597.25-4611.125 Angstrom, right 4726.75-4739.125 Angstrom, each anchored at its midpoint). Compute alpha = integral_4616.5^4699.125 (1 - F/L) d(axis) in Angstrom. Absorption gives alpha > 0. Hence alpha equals 1.3 Angstrom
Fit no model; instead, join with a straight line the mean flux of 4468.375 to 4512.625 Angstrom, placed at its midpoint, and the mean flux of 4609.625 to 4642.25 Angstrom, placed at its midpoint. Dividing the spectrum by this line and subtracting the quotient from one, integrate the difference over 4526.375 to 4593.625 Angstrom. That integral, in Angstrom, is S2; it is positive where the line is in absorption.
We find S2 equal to 2.2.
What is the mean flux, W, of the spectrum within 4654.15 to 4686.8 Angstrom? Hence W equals 2.27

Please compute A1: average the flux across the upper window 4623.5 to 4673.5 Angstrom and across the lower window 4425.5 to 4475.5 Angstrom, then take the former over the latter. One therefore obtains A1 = 1.13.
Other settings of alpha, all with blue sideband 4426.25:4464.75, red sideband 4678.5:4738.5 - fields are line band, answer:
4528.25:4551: 0.2 Angstrom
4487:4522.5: -3.4 Angstrom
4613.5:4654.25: -1.1 Angstrom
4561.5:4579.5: -1.2 Angstrom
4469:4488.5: -1.5 Angstrom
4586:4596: -0.3 Angstrom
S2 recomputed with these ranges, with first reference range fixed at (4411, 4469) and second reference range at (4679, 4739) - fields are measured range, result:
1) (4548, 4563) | -0.4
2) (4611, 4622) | 0.1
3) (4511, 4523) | -1.0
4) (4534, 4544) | 0.1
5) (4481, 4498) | -1.1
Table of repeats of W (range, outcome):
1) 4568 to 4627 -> 2.28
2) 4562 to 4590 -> 2.3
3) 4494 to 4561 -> 2.21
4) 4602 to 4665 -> 2.3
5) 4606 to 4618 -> 2.26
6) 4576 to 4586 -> 2.3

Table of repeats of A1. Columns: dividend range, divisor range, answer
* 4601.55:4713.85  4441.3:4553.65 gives 1.06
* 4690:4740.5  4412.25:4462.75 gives 1.16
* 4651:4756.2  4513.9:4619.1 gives 1.05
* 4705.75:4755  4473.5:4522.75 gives 1.05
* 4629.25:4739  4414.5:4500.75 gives 1.11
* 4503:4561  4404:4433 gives 1.12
